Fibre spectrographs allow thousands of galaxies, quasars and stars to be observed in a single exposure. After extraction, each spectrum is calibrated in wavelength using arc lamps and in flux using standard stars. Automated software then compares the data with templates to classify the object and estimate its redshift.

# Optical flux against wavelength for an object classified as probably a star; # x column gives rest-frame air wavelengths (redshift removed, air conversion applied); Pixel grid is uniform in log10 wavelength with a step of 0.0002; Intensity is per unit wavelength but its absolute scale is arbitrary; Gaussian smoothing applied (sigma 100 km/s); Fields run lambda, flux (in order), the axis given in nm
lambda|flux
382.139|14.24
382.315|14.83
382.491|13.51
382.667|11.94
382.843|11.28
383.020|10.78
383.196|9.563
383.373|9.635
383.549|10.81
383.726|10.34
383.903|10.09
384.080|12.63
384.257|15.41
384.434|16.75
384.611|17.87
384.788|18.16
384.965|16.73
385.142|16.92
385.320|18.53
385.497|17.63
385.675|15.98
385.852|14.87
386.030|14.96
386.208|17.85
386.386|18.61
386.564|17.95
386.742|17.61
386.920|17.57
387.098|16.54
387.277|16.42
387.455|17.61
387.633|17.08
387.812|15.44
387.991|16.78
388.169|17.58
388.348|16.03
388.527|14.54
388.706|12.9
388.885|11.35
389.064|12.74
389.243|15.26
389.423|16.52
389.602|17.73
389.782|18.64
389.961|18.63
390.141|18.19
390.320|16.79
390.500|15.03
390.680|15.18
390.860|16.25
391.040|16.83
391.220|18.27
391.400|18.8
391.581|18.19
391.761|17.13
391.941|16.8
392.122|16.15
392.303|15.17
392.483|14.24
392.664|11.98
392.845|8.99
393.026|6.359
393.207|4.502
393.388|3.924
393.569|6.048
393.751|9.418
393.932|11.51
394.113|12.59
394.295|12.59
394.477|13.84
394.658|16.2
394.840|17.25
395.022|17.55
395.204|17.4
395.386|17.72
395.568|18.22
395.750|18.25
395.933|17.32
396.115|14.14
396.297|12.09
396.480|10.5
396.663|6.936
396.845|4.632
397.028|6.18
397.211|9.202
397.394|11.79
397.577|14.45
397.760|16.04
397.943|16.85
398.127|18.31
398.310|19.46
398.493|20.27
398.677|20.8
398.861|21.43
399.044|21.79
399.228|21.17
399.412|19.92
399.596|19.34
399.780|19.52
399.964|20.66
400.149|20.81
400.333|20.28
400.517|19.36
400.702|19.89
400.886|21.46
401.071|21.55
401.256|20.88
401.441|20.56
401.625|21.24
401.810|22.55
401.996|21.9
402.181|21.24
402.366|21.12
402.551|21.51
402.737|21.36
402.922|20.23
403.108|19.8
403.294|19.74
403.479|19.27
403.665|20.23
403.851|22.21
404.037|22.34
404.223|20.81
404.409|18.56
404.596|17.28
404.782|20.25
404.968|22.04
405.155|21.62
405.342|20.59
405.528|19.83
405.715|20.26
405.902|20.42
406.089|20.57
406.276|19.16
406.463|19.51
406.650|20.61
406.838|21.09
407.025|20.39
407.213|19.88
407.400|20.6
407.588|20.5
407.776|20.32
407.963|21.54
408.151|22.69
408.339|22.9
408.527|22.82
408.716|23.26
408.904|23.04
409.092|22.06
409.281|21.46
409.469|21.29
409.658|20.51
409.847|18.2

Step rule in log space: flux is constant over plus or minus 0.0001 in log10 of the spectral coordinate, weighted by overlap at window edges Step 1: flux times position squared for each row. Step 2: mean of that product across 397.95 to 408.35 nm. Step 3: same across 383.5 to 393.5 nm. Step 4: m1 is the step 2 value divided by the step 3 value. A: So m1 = 1.45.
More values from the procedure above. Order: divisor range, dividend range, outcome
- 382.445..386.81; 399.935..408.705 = 1.56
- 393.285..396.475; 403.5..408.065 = 1.57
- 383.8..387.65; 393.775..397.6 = 0.84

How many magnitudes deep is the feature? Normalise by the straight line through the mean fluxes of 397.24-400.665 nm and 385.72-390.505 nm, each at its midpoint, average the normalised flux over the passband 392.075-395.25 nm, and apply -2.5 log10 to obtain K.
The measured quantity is 0.43 mag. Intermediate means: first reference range 16.4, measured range 11.9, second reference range 18.9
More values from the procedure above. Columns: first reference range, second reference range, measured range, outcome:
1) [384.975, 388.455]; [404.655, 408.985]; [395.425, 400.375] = 0.18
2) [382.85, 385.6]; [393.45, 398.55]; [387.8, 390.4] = -0.15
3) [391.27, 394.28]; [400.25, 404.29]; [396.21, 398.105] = 0.41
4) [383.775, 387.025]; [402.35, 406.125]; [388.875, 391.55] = 0.05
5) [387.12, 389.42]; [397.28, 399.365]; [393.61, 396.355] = 0.16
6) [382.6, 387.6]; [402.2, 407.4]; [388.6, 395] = 0.19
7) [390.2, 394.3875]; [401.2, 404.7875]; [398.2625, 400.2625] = -0.14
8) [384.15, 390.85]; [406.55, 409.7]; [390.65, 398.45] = 0.31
